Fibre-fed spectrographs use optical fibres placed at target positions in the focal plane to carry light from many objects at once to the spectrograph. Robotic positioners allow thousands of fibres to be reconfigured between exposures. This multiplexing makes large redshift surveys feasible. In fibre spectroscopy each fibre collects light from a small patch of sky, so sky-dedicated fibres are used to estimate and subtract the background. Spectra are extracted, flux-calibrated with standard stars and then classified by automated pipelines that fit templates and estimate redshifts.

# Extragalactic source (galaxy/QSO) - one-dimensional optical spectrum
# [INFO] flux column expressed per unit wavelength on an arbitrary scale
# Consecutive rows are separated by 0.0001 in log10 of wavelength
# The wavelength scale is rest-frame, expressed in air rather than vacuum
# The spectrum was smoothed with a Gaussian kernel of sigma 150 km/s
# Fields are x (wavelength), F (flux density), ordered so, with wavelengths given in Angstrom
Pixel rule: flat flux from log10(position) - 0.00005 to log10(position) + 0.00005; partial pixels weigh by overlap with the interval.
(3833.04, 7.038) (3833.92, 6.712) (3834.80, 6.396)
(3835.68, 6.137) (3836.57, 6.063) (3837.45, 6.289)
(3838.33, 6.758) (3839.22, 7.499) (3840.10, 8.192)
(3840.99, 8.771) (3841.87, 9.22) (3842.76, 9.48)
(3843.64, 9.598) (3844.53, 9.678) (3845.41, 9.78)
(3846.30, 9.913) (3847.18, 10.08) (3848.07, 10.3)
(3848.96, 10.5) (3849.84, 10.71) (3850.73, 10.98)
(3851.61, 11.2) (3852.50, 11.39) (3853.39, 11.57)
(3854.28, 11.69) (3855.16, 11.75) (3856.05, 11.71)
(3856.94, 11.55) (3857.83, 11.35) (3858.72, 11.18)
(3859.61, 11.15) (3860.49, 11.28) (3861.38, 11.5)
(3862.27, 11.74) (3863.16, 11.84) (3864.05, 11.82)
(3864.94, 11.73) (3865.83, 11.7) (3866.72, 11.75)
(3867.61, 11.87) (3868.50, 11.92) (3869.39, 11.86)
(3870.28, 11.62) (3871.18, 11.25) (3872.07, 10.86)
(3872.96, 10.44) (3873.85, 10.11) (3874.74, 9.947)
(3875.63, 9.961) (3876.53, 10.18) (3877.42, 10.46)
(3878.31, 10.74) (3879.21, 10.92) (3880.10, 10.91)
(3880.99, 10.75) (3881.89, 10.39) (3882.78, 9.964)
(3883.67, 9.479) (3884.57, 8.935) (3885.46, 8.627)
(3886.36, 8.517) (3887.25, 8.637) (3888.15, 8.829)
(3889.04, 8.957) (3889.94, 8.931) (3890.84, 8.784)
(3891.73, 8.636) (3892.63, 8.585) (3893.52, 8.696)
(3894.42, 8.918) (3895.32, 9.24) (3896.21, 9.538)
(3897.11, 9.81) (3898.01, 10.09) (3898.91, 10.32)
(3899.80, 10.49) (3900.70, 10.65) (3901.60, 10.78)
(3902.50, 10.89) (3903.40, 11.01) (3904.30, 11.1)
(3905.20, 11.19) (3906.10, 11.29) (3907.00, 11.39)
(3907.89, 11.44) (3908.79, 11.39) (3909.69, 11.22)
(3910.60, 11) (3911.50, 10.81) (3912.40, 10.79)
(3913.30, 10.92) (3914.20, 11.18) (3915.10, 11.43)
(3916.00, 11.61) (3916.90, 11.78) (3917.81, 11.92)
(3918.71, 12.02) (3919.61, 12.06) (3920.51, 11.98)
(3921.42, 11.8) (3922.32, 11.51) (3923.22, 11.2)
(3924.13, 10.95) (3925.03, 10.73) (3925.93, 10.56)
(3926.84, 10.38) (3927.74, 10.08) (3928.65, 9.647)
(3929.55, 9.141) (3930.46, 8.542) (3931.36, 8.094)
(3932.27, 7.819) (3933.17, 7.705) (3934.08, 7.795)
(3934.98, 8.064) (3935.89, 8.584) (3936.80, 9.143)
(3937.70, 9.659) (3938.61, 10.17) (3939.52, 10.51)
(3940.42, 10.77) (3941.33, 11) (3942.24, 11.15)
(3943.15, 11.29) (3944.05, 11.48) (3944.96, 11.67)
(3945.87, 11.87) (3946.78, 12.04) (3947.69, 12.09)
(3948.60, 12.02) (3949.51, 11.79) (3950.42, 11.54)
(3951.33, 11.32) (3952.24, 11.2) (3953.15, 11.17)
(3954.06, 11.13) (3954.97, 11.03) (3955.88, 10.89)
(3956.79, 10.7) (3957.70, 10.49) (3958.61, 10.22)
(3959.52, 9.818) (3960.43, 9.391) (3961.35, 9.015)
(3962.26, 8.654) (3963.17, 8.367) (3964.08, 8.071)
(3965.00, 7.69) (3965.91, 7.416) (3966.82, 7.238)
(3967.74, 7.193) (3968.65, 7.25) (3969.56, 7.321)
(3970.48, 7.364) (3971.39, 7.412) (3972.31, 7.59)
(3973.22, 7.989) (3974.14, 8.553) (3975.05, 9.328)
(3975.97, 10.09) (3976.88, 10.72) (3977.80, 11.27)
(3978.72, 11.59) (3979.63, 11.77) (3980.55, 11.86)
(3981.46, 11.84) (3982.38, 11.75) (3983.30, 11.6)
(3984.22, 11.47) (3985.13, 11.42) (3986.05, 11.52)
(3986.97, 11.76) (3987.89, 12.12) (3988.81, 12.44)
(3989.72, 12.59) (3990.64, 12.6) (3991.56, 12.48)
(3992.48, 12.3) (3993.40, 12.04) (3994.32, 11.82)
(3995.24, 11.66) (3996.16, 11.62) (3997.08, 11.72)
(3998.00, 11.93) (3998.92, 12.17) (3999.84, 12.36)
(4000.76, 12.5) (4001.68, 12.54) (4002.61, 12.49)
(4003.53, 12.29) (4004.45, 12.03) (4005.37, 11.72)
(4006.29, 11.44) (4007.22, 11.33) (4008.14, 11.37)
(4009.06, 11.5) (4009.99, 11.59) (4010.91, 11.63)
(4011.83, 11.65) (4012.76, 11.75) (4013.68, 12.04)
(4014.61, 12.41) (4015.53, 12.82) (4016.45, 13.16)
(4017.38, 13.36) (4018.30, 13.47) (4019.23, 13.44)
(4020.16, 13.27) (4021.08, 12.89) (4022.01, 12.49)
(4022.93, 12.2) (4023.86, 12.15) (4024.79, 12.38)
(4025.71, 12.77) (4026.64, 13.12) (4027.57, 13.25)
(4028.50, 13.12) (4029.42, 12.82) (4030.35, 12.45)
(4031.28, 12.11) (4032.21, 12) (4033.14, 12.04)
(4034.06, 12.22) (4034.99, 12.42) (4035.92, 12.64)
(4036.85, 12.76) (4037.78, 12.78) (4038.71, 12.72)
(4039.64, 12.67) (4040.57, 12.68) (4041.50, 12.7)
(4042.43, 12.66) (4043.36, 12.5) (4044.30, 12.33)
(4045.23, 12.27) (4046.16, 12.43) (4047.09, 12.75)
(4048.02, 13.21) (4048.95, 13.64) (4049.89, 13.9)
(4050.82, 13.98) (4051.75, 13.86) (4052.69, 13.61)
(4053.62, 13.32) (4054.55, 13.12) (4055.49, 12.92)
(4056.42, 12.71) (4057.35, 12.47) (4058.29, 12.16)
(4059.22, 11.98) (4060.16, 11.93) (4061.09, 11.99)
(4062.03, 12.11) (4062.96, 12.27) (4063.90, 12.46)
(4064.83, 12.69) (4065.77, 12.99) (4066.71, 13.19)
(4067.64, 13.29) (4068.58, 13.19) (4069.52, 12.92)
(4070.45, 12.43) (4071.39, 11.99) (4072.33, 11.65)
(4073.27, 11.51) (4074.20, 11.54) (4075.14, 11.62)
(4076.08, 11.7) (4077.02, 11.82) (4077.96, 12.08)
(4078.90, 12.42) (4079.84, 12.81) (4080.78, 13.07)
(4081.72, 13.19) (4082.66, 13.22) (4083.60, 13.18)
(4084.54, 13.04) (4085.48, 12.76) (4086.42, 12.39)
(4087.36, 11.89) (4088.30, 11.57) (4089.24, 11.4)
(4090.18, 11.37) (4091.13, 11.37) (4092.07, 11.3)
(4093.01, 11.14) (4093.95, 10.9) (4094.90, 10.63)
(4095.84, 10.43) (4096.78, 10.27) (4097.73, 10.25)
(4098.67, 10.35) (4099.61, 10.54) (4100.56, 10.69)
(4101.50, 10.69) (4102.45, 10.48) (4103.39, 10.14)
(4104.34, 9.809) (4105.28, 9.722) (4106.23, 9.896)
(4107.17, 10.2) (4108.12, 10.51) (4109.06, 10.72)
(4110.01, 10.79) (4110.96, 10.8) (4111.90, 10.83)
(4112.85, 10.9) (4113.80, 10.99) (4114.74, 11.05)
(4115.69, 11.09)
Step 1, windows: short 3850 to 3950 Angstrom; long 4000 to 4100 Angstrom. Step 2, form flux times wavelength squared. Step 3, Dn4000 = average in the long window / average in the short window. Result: 1.26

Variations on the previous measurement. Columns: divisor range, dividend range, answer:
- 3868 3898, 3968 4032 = 1.25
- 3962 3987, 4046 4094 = 1.38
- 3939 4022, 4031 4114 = 1.13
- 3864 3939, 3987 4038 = 1.27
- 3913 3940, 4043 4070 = 1.34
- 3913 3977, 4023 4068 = 1.34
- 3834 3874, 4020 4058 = 1.36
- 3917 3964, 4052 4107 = 1.22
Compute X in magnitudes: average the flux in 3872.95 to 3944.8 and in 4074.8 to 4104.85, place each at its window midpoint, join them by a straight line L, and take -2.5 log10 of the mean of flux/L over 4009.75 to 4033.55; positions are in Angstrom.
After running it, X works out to -0.14 mag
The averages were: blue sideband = 10.2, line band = 12.6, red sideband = 11.5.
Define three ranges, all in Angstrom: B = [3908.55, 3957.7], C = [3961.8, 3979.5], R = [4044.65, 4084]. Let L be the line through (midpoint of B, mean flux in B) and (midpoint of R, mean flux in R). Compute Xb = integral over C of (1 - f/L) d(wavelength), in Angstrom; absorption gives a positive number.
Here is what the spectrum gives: 4.3 Angstrom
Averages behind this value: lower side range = 10.7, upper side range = 12.7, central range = 8.54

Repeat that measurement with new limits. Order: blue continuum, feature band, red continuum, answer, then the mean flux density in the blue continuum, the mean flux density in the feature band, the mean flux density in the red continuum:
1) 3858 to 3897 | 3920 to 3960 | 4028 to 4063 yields 2.6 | 10.3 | 10.5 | 12.7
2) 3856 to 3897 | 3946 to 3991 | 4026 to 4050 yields 5.5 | 10.4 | 10.2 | 12.7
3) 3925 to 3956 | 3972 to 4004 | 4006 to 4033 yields 0.3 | 10.3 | 11.5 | 12.4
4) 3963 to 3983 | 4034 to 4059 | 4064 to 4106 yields -4.7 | 9.11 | 12.9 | 11.7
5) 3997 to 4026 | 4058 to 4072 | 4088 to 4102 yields -1.4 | 12.3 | 12.5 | 10.8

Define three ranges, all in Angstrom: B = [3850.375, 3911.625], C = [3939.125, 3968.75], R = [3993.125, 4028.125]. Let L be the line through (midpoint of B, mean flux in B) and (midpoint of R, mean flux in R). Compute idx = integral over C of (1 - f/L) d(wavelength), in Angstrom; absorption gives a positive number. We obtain 3.3 Angstrom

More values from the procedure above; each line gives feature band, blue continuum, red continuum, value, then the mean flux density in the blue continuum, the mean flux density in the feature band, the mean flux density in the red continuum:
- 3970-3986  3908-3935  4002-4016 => 1.6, 10.5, 10.2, 11.9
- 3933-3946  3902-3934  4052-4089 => 1.1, 10.7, 10.1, 12.5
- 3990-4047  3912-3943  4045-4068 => -1.2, 10.3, 12.4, 12.9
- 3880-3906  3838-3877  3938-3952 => 2.9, 10.7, 9.72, 11.4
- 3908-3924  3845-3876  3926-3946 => -2.1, 11.1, 11.4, 9.73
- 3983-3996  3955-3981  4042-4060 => -2.4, 9.15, 12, 12.9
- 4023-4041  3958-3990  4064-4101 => -2.7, 9.75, 12.6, 11.9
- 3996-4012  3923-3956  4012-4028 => 0.5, 10.4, 11.9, 12.7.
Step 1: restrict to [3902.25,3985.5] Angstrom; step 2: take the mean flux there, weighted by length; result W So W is 10.3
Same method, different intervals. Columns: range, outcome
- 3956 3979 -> 8.84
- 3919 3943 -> 9.99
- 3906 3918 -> 11.3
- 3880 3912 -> 10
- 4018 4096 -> 12.5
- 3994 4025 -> 12.2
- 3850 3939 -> 10.5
